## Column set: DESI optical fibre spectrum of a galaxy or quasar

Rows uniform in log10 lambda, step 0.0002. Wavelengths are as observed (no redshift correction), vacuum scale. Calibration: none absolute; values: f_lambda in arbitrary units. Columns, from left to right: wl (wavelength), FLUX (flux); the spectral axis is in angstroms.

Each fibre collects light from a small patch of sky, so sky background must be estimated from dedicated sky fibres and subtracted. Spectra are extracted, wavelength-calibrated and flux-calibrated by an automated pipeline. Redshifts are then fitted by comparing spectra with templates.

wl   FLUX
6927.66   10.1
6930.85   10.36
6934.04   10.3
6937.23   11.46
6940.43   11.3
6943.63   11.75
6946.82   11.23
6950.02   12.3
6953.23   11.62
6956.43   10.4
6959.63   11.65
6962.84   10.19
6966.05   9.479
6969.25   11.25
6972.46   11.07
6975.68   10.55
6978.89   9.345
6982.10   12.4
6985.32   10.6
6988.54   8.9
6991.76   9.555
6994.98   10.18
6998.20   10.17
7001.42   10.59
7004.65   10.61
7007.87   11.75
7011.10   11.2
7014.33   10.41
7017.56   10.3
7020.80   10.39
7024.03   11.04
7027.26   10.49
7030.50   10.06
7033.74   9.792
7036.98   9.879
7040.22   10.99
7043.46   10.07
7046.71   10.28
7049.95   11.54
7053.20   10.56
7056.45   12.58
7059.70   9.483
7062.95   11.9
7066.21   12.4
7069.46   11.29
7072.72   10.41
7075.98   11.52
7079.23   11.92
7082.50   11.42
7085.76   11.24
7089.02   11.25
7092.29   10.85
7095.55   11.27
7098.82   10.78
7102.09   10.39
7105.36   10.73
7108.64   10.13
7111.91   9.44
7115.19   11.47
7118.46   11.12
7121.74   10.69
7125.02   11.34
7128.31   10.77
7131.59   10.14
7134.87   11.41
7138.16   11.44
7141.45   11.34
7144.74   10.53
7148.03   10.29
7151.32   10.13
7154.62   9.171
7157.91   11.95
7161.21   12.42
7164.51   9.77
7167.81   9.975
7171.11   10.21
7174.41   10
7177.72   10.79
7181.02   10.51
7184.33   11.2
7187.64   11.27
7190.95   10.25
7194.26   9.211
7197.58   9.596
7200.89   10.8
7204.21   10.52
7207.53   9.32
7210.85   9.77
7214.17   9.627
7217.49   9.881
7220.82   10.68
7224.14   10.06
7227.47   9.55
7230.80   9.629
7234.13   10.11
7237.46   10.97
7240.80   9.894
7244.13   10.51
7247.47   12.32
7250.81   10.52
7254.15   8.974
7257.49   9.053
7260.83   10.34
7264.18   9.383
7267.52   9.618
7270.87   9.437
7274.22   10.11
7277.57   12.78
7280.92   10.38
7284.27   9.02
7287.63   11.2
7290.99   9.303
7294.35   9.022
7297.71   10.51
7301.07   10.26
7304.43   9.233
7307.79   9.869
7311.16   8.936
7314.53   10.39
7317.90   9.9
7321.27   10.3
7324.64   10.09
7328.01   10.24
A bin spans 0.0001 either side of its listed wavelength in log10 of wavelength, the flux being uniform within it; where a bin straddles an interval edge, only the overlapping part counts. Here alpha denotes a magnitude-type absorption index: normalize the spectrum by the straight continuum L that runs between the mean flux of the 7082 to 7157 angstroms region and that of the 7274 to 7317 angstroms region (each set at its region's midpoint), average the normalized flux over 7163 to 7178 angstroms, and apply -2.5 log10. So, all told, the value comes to 0.05 mag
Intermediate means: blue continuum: 10.8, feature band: 10.1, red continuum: 10.1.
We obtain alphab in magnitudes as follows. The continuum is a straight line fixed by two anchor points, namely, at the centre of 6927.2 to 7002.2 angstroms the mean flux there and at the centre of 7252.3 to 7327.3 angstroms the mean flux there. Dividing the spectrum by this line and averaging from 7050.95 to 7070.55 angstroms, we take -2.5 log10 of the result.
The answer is -0.089 mag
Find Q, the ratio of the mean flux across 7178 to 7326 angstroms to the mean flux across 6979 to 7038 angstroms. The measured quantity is 0.97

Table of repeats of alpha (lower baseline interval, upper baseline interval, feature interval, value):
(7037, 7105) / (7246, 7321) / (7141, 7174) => 0.01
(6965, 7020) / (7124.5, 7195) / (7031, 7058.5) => -0.01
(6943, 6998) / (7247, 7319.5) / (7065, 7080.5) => -0.10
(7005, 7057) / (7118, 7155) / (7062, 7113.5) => -0.03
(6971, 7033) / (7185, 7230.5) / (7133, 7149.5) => -0.08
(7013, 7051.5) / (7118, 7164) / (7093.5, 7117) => 0.01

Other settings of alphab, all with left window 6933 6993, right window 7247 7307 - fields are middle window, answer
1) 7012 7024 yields 0.02 mag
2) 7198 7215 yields 0.02 mag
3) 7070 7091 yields -0.08 mag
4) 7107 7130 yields -0.03 mag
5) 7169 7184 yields -0.02 mag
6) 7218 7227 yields 0.00 mag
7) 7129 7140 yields -0.06 mag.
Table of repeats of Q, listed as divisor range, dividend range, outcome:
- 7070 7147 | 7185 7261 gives 0.93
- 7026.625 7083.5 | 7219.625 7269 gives 0.93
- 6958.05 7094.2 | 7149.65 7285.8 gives 0.95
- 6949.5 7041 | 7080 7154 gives 1.02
